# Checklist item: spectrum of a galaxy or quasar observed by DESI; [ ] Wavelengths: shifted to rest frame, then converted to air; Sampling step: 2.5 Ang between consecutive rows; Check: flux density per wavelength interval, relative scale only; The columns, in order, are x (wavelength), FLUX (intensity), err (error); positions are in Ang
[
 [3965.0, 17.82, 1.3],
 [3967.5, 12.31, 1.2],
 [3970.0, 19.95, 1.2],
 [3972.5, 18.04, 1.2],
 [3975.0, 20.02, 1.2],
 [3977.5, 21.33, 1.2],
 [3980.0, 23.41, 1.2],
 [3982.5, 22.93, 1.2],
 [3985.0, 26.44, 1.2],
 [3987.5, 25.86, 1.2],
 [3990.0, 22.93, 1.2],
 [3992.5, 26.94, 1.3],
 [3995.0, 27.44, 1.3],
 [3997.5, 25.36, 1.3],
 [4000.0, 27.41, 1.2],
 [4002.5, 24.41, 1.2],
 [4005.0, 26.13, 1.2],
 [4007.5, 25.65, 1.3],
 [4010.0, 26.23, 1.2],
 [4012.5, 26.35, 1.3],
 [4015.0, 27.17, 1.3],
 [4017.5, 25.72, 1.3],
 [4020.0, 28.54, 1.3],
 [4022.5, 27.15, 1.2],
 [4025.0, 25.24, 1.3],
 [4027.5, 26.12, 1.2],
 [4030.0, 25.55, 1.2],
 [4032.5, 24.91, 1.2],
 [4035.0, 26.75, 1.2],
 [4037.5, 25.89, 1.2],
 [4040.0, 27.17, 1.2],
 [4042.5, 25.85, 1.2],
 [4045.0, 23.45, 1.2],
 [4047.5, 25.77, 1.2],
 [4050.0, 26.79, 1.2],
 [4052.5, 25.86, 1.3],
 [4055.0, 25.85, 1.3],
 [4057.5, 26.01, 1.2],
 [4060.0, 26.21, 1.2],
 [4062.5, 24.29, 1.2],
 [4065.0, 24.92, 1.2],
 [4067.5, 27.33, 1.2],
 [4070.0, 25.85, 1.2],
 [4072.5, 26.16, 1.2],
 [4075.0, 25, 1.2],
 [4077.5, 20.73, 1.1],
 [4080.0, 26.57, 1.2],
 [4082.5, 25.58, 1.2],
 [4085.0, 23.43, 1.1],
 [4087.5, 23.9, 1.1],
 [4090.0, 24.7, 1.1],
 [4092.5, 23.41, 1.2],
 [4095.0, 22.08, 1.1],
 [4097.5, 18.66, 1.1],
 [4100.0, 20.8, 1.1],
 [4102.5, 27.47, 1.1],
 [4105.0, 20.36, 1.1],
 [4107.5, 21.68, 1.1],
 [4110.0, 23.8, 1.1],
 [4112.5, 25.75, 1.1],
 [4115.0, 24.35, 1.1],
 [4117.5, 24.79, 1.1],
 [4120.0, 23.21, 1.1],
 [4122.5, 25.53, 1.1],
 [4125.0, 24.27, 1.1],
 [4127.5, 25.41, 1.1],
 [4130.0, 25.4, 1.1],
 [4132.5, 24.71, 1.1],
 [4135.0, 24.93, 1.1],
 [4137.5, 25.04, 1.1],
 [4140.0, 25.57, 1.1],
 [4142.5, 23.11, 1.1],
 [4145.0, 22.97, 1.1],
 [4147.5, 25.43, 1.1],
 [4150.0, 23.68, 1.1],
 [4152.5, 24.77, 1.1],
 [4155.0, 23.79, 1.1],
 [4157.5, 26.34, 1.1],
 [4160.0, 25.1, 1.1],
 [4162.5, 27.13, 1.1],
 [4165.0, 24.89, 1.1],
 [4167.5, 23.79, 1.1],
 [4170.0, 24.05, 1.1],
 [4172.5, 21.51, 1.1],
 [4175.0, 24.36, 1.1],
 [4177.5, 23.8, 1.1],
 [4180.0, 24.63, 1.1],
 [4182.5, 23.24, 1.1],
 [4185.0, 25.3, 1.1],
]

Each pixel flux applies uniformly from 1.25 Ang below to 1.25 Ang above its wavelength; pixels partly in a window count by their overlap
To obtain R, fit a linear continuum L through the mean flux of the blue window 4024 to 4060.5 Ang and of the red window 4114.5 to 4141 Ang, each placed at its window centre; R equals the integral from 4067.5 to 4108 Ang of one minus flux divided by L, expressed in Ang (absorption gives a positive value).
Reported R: 2.6 Ang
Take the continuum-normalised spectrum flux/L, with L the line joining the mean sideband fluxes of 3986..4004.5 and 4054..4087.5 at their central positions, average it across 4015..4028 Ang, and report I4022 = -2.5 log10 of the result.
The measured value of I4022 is -0.04 mag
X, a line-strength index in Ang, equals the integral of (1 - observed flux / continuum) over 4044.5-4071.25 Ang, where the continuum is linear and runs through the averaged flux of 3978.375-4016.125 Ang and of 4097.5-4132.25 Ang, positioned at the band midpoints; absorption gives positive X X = -1.1 Ang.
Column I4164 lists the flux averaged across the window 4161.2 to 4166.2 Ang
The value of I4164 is 26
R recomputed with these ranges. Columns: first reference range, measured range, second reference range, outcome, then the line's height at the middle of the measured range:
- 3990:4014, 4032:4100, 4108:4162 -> 1.43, 25.4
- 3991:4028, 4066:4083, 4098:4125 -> -0.45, 24.6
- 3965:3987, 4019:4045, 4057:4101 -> -4.18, 22.5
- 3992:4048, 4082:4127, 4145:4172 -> 3.07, 25.3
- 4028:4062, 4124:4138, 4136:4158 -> -0.17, 24.7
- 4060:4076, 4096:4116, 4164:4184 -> 1.72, 25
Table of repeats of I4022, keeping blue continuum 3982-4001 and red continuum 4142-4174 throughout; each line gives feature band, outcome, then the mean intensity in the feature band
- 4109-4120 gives 0.009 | 24.5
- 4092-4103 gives 0.129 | 22.1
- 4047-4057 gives -0.035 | 26.1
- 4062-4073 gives -0.028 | 25.8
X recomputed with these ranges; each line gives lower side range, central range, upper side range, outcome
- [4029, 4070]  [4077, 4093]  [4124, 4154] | 0.7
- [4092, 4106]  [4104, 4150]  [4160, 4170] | -1.7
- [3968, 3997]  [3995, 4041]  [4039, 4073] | -3.6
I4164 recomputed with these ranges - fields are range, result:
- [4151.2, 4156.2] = 24.3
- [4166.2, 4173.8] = 23.1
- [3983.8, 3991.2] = 25.1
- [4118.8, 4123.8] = 24.4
